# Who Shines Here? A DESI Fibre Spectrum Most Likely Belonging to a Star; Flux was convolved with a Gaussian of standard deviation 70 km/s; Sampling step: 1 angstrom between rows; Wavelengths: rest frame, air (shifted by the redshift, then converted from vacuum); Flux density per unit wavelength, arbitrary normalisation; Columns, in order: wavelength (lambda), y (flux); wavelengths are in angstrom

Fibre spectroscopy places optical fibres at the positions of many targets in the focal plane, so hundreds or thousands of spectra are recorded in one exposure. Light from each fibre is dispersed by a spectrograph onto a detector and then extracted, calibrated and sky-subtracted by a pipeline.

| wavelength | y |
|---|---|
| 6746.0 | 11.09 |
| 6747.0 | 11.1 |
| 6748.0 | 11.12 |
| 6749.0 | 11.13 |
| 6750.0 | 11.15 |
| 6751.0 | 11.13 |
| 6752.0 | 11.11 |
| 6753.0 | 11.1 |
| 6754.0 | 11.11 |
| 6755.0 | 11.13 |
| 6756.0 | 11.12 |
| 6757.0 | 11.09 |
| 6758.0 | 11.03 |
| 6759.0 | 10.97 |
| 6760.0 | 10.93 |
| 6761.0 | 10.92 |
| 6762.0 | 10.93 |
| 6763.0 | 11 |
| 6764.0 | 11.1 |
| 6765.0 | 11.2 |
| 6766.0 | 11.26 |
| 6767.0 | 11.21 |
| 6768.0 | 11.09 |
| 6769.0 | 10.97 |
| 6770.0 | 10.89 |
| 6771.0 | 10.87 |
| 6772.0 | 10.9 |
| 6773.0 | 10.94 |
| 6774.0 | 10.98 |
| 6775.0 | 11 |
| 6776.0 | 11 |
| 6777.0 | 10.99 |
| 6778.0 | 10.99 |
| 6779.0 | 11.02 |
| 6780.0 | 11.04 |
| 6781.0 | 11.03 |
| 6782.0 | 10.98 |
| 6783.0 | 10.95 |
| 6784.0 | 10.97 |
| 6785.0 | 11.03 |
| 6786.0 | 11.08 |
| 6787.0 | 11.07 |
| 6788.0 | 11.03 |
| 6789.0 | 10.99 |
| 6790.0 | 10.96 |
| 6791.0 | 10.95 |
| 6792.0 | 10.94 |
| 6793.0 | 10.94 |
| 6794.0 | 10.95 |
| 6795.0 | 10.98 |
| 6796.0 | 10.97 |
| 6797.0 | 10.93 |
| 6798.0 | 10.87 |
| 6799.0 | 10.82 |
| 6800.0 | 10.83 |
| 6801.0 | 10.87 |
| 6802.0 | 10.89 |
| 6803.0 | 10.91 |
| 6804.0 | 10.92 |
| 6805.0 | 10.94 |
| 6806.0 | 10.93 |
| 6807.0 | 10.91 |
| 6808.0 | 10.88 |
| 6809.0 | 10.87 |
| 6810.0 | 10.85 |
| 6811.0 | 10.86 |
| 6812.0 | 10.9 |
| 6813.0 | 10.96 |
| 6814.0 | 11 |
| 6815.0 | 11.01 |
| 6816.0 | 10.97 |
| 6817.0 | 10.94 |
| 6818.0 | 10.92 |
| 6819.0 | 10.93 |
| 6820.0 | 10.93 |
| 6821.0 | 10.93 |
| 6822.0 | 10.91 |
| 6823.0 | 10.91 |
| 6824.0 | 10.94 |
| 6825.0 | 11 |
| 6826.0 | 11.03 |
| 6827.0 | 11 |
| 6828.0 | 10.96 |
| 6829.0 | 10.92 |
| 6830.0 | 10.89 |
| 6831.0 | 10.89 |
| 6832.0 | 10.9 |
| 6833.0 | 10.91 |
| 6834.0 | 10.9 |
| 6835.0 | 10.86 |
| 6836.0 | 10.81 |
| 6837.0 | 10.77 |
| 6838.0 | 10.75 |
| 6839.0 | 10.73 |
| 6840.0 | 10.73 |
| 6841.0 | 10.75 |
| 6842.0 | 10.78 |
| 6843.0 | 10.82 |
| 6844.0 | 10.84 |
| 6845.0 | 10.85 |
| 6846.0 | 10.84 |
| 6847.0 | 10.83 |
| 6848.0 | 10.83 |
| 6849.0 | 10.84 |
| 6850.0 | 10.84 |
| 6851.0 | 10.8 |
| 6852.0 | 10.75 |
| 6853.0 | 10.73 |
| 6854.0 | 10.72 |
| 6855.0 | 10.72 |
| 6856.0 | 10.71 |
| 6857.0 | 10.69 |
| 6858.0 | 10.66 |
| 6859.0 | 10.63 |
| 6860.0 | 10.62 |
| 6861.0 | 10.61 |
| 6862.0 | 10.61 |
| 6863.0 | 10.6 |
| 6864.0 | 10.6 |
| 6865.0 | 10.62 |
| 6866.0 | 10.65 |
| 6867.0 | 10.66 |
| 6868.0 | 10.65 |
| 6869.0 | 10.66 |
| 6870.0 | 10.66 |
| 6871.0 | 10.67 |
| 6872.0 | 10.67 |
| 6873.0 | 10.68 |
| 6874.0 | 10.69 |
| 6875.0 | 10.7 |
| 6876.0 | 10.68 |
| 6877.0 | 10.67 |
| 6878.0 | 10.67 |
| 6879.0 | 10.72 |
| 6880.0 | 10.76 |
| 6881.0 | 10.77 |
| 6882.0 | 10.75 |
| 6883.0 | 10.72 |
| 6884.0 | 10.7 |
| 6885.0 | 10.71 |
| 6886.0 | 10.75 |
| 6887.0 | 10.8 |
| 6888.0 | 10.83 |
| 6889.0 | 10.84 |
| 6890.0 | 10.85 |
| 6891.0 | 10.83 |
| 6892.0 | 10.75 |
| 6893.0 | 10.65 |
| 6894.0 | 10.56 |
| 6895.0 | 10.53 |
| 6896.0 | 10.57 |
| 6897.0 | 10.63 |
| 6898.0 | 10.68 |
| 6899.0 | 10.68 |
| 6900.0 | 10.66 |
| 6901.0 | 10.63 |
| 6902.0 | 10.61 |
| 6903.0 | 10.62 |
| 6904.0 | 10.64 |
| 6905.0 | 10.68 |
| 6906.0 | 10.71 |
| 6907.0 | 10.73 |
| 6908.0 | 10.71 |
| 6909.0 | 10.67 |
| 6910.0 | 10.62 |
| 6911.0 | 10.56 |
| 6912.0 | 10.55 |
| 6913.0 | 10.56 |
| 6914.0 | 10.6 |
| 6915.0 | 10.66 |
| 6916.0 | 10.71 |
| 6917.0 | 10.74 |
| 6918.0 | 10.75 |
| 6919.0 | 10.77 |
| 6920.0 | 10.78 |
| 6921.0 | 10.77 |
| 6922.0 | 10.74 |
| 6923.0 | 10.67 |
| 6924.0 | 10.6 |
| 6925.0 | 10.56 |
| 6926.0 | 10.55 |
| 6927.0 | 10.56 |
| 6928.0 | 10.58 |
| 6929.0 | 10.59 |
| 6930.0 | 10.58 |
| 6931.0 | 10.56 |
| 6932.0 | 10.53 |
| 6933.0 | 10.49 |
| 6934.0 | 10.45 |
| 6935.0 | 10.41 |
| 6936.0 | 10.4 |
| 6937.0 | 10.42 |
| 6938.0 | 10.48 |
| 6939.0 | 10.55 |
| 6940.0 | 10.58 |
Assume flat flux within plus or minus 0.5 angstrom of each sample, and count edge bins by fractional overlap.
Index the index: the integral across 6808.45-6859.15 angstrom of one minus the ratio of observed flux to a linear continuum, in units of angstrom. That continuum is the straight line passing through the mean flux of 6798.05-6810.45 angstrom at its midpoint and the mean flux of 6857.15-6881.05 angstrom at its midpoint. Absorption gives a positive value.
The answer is -0.3 angstrom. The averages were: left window 10.9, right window 10.7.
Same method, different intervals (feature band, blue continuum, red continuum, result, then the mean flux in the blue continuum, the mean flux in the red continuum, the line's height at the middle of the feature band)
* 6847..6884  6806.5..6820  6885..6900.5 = 0.29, 10.9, 10.7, 10.8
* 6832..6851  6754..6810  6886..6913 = 0.02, 11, 10.7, 10.8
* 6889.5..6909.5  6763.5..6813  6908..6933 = 0.03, 11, 10.6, 10.7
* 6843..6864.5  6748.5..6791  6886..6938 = 0.14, 11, 10.6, 10.8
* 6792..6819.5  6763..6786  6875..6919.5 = 0.05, 11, 10.7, 10.9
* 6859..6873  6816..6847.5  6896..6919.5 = 0.18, 10.9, 10.7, 10.8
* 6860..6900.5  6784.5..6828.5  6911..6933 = 0.22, 10.9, 10.6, 10.7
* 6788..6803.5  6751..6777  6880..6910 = 0.04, 11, 10.7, 11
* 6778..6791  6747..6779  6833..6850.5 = -0.03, 11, 10.8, 11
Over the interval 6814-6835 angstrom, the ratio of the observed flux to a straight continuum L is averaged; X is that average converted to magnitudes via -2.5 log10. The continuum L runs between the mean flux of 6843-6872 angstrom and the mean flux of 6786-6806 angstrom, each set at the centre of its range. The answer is -0.01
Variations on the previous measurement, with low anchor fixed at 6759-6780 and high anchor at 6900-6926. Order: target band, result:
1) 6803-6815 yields 0.000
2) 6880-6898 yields 0.000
